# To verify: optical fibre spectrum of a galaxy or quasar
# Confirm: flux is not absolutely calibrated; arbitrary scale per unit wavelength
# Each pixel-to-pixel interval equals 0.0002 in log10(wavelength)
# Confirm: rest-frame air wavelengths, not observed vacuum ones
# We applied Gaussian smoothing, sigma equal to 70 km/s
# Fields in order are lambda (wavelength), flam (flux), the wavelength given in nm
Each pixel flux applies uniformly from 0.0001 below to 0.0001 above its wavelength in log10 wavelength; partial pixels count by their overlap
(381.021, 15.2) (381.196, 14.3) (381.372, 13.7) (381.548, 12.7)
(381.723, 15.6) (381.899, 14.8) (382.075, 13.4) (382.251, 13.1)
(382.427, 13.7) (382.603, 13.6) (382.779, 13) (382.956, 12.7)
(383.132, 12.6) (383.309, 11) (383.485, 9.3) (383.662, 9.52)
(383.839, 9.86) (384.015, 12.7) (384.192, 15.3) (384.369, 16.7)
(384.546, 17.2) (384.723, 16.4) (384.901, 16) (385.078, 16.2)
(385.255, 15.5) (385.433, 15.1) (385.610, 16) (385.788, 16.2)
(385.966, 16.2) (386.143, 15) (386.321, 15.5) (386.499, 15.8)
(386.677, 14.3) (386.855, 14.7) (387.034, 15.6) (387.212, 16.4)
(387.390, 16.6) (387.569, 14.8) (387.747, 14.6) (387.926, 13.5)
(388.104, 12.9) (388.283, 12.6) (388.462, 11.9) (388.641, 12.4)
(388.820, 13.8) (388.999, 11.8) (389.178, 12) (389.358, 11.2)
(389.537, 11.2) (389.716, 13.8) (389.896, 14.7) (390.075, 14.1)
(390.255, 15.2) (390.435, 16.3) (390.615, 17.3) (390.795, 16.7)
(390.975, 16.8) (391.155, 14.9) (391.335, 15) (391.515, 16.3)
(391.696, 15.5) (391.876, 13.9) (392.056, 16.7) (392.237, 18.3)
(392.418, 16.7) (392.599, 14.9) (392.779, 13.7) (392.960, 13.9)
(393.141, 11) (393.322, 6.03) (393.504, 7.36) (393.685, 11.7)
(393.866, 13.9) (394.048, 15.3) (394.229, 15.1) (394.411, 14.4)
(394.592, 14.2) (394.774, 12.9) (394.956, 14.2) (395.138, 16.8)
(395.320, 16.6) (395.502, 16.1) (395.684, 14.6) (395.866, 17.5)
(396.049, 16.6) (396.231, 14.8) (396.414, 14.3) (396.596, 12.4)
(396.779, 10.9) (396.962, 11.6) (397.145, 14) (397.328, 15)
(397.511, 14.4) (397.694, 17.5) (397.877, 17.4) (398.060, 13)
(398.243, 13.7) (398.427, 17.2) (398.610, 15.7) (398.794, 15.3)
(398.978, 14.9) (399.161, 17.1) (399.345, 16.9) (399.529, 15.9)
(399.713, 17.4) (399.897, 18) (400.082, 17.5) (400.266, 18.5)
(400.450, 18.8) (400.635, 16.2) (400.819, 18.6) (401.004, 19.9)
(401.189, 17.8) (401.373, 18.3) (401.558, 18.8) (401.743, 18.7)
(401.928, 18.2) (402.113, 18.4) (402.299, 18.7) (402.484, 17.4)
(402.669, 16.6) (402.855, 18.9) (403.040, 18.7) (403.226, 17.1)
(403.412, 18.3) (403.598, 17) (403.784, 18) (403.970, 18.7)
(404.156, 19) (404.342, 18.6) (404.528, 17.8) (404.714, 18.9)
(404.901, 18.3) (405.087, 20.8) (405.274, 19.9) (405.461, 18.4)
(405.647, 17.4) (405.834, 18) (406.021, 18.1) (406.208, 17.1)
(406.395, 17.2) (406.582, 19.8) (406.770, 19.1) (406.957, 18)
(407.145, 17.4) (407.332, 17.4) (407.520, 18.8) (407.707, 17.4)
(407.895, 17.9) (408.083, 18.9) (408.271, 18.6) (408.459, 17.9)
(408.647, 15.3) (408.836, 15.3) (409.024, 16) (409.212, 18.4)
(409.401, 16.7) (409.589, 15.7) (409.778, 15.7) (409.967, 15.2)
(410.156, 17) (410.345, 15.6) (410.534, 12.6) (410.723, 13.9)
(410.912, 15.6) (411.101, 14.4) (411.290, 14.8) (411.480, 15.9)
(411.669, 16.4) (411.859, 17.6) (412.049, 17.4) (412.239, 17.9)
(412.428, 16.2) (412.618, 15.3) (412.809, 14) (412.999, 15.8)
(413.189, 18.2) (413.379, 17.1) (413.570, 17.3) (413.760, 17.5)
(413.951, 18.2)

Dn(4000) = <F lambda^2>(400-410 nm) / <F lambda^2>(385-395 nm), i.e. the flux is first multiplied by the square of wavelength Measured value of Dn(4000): 1.35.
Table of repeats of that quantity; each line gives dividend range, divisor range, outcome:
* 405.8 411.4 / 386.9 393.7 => 1.31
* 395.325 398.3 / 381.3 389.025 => 1.10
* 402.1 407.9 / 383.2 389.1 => 1.40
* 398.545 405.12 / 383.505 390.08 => 1.36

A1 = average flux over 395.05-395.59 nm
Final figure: 16.5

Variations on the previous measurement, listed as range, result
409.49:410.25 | 15.9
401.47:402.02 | 18.6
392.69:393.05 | 13.8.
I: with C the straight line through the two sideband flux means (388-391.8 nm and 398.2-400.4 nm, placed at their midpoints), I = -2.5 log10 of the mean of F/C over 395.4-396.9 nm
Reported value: 0.08 mag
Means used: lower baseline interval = 14.1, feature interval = 14.6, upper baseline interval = 16.6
